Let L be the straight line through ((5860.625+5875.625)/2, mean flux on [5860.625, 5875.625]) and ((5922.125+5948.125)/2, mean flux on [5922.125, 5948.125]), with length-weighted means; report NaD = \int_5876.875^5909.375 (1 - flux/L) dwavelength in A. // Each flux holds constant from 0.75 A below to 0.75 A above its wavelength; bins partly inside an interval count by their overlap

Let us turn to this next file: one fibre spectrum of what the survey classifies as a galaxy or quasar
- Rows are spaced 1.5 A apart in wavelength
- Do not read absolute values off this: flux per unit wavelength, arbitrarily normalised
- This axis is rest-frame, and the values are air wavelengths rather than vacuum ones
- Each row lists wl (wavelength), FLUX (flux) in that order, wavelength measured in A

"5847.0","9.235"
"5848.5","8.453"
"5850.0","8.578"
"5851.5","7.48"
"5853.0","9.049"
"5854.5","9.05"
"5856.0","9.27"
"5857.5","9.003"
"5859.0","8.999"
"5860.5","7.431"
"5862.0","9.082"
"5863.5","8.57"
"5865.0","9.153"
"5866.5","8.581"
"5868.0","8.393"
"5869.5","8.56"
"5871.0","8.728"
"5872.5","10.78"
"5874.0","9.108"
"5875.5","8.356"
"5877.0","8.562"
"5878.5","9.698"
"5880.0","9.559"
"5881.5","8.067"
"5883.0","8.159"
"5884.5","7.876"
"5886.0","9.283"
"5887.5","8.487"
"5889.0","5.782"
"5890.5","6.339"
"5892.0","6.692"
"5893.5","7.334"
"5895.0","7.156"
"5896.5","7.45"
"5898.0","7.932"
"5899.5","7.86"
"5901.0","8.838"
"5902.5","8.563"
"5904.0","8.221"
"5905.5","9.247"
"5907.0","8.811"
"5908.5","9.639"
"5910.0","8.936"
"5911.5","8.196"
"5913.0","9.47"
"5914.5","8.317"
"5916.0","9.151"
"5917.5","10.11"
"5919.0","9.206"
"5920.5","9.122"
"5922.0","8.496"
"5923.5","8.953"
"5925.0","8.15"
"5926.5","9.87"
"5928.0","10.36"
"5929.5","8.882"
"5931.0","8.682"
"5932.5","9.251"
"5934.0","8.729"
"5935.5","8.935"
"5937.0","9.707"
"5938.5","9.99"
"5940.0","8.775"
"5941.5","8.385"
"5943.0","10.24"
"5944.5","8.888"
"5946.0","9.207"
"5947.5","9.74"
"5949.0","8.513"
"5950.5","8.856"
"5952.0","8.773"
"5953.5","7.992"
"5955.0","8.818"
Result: 3.1 A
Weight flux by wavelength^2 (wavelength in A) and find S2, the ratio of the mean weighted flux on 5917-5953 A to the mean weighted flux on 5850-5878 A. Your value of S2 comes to 1.07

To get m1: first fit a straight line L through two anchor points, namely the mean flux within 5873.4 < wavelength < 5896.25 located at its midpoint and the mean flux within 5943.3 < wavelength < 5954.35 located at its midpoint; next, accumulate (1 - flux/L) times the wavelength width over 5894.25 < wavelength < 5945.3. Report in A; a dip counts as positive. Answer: -2.4 A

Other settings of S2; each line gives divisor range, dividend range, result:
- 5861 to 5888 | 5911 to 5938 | 1.05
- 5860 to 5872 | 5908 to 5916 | 1.05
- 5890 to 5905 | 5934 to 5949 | 1.22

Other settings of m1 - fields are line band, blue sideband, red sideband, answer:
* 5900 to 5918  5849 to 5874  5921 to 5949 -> 0.21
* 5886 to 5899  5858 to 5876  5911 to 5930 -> 2.43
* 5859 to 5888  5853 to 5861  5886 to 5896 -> -2.83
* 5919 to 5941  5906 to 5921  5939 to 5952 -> -0.10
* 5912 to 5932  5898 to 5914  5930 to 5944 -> -0.37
